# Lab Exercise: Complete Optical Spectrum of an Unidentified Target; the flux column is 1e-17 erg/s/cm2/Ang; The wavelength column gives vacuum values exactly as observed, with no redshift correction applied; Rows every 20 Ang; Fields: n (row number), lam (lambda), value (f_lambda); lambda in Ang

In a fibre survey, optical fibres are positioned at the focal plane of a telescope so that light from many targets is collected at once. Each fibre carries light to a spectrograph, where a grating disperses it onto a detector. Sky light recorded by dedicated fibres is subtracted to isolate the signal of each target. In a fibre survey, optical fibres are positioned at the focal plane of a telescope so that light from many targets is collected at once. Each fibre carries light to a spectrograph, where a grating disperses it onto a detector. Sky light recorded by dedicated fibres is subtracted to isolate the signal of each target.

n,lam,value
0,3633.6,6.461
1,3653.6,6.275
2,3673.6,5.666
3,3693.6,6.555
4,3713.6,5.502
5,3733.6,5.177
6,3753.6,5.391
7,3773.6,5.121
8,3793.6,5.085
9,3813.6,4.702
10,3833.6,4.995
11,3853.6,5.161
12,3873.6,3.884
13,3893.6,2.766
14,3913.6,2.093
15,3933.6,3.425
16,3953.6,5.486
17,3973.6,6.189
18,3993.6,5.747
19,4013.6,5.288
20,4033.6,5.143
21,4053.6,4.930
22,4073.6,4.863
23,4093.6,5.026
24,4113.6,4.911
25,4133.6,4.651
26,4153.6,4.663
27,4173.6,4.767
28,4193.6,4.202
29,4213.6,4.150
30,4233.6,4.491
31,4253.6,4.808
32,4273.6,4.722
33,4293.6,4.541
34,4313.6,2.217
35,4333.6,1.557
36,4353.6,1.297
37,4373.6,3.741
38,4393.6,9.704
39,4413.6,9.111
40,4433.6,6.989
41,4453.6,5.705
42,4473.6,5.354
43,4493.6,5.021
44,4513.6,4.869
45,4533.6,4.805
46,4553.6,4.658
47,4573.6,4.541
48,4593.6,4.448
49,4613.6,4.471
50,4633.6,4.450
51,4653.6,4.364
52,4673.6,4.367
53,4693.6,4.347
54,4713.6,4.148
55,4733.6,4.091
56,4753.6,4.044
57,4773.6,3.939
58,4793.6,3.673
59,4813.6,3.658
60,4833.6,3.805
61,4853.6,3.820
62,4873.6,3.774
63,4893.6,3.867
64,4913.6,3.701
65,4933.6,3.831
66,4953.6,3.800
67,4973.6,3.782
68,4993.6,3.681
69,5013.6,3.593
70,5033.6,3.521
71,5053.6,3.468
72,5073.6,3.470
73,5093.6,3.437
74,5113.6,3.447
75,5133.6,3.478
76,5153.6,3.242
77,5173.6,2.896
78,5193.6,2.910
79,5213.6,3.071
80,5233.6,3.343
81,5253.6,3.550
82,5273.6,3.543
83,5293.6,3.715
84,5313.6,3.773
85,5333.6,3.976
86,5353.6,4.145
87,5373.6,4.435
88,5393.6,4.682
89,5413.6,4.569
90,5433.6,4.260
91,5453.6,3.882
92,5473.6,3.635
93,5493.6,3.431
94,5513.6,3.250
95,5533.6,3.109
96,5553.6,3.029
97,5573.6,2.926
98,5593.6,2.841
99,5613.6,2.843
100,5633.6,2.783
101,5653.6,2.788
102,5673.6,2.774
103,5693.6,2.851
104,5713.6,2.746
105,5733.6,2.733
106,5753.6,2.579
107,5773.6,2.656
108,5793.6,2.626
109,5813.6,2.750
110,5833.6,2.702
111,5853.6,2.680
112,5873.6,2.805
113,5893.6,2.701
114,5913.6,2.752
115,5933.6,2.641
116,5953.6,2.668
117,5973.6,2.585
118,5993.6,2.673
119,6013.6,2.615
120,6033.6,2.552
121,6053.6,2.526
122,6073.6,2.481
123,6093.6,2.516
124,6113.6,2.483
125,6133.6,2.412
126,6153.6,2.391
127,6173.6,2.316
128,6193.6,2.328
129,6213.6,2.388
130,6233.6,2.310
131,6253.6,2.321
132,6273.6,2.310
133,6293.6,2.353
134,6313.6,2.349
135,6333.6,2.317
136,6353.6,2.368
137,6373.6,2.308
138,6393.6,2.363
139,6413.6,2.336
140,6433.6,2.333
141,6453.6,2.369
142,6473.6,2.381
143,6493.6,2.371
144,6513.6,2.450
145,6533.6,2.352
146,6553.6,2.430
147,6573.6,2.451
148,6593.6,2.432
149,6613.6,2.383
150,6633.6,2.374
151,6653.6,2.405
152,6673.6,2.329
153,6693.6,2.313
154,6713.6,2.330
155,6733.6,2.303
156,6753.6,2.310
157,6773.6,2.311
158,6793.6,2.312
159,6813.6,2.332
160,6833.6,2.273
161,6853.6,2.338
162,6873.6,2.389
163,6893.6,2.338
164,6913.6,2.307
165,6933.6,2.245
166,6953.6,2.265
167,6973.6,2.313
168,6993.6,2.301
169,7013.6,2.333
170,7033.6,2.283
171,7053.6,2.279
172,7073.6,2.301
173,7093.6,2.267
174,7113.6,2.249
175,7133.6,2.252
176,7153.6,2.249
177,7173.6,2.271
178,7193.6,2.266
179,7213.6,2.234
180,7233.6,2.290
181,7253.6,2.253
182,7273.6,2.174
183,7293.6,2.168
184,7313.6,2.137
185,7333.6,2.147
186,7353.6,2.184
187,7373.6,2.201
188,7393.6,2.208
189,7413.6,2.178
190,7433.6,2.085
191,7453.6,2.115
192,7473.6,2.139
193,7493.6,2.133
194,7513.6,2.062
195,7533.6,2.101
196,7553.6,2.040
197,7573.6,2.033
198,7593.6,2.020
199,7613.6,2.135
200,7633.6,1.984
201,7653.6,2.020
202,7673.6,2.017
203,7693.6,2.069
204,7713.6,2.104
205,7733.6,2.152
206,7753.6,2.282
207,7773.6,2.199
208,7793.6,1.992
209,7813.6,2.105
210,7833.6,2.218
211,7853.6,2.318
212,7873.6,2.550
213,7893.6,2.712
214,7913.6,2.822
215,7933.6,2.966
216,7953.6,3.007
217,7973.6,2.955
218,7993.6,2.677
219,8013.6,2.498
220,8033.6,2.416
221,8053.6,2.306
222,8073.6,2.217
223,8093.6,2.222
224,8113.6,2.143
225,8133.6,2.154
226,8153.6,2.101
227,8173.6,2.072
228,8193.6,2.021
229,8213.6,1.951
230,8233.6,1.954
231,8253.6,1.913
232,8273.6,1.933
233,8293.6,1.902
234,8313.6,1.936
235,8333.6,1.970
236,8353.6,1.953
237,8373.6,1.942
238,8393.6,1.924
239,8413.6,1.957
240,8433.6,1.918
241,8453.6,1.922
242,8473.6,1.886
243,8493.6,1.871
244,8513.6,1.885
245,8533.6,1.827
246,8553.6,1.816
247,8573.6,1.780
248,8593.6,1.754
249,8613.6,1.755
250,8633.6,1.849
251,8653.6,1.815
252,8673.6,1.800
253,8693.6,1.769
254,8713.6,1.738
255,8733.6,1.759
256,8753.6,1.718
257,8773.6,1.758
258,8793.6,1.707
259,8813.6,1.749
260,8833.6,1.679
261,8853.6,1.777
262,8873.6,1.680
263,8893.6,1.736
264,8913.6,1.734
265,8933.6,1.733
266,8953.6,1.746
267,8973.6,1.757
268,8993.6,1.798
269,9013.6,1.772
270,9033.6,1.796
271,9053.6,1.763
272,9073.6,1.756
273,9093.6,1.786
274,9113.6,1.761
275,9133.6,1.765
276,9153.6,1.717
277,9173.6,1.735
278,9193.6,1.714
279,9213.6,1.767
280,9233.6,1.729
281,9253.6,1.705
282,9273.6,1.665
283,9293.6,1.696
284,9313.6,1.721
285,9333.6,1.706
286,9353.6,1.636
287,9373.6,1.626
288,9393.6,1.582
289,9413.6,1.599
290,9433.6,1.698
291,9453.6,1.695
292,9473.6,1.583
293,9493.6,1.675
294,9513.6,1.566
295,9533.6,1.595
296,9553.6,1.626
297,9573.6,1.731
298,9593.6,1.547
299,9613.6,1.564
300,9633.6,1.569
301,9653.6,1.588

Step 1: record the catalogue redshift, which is 1.85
